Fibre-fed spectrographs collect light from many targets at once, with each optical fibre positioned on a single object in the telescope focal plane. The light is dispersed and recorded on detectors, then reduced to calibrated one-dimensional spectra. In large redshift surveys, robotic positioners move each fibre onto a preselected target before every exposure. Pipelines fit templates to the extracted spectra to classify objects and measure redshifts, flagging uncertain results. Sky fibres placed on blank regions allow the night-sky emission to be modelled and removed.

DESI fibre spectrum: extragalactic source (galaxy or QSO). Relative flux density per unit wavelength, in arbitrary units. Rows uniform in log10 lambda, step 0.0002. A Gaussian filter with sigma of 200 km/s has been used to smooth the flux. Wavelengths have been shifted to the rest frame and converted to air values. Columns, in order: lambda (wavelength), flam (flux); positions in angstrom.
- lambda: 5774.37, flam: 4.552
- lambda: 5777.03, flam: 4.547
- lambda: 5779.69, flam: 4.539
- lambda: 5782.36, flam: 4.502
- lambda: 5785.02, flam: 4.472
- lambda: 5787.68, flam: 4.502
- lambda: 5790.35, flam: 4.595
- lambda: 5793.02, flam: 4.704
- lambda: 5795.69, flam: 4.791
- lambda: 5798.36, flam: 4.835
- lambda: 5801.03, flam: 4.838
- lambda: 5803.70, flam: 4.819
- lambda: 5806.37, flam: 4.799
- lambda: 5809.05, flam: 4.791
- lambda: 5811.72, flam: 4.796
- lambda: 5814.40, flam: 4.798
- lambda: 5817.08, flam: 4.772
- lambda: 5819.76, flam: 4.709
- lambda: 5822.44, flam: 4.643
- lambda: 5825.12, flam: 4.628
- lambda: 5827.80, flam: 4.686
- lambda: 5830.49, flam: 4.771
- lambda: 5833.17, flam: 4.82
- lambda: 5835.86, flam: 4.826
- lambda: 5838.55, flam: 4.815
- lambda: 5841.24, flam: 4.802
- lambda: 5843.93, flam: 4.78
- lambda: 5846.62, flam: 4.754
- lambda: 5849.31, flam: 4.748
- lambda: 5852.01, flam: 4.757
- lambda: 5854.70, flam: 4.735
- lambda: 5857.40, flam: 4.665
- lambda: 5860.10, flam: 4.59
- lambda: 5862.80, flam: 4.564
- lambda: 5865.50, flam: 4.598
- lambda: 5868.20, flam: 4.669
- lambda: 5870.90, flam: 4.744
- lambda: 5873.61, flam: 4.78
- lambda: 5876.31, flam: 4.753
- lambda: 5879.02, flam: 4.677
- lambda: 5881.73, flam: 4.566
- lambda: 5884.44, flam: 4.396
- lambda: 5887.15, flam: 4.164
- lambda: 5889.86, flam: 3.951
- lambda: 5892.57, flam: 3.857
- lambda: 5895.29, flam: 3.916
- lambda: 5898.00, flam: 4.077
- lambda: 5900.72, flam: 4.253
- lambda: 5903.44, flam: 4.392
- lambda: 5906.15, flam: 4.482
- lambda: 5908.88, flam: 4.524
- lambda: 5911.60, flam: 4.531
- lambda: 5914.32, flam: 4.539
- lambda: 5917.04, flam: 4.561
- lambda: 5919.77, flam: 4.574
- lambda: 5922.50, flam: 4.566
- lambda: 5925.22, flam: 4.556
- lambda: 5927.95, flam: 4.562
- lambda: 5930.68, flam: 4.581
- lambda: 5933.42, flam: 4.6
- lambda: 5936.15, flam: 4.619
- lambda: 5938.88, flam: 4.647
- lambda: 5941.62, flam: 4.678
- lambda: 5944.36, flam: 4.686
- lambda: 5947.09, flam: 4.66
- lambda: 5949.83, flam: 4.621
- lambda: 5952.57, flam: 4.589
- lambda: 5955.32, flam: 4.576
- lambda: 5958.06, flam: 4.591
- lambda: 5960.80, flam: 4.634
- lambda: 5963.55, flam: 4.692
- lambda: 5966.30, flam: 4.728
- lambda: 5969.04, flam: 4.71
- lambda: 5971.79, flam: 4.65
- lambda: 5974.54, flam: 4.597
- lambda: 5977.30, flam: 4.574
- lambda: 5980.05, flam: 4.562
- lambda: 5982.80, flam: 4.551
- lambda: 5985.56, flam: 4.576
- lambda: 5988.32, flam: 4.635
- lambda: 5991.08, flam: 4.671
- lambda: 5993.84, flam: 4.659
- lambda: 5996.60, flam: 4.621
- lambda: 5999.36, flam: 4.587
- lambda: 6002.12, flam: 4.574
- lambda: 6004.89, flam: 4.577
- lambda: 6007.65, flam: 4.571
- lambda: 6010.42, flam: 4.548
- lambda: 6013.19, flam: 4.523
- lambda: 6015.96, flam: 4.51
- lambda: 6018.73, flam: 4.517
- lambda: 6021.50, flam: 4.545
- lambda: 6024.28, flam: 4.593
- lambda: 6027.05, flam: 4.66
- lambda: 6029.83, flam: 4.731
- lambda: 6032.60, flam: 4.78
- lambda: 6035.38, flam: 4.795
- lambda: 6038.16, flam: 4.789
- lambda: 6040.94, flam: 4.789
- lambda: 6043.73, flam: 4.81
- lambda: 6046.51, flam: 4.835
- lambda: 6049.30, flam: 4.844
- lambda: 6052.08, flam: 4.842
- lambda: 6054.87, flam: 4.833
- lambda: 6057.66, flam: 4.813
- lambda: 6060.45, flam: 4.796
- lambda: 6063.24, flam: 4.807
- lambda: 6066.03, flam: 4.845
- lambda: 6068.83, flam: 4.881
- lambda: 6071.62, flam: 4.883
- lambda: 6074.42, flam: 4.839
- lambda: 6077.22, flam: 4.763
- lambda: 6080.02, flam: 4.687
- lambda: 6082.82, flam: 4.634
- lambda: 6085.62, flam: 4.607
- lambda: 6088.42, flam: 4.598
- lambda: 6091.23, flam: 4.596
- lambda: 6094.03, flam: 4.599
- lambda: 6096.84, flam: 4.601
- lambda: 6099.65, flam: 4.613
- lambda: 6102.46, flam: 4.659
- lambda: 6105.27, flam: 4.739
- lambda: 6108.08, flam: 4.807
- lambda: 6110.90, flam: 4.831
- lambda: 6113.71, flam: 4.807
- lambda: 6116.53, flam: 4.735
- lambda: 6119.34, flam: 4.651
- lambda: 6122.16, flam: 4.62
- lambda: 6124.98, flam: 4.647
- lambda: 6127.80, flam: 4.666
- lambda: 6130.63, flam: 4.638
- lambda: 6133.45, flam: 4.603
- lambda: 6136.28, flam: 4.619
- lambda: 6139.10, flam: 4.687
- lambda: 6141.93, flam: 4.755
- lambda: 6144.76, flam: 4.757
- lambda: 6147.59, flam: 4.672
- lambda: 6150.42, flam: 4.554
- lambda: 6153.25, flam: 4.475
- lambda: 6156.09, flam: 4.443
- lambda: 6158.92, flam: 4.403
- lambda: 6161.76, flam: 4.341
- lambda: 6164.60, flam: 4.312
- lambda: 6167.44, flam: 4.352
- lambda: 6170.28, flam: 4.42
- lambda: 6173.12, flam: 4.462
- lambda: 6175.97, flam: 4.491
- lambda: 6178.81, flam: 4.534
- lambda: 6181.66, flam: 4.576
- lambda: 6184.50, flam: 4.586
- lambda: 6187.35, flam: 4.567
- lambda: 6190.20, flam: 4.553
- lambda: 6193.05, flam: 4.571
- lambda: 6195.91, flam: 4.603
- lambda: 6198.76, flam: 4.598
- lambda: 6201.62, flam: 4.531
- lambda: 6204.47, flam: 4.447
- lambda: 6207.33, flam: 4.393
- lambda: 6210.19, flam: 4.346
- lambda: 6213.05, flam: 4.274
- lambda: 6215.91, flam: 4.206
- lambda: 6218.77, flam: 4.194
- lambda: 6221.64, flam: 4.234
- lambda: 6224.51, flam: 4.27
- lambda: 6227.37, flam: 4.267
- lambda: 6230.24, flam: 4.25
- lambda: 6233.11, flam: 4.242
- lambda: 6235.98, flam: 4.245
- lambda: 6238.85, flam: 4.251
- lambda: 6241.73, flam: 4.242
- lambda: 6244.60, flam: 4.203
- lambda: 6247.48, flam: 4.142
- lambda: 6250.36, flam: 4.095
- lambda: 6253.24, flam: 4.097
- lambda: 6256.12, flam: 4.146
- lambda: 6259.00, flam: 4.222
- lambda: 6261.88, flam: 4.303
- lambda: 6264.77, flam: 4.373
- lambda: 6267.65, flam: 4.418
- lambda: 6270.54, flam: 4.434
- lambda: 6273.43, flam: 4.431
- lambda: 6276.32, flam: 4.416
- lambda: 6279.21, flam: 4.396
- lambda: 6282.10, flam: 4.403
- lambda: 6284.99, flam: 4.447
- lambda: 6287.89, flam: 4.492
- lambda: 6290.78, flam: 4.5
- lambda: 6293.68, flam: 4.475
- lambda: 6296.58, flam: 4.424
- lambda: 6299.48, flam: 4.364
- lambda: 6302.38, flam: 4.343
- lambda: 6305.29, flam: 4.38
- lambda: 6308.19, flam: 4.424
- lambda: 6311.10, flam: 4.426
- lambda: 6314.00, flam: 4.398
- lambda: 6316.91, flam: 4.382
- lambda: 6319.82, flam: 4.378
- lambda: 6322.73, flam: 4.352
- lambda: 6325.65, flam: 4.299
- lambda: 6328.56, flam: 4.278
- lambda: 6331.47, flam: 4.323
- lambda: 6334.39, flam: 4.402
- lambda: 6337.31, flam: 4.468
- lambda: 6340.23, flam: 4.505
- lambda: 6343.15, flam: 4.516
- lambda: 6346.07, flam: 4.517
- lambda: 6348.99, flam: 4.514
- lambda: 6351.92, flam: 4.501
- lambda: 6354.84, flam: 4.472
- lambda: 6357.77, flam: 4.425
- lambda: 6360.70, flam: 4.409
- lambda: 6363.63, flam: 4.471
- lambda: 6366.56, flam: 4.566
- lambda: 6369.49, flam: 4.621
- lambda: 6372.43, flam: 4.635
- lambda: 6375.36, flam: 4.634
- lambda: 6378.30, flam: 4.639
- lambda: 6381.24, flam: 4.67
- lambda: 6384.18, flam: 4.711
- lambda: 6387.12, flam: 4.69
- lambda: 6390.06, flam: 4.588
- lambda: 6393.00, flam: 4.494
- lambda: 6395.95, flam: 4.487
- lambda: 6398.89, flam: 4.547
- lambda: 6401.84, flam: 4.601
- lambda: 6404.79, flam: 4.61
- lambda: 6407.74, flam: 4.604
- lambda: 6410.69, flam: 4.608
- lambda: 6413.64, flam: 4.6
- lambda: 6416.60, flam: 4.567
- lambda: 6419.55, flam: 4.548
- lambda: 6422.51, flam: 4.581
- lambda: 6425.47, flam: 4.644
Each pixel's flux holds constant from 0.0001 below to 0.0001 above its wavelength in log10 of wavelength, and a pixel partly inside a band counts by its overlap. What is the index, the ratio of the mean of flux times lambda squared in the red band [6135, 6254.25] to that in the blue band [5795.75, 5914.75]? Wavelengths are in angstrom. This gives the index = 1.07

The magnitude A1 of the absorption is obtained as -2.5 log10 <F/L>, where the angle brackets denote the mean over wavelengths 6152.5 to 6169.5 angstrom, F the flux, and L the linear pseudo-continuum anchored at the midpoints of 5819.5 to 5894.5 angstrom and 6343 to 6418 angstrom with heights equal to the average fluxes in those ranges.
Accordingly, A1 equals 0.05 mag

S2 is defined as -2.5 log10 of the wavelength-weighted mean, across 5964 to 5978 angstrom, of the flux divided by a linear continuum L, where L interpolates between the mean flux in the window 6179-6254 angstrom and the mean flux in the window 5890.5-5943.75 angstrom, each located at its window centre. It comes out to -0.05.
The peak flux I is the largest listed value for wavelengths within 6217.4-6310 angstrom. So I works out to 4.5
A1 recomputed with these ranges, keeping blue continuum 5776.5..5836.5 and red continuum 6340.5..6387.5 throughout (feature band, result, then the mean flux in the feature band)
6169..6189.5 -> 0.02 mag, 4.52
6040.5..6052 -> -0.04 mag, 4.82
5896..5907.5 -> 0.10 mag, 4.28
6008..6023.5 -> 0.03 mag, 4.53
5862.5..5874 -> 0.00 mag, 4.67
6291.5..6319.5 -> 0.04 mag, 4.4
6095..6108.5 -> -0.01 mag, 4.67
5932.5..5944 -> 0.01 mag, 4.64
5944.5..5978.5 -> 0.01 mag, 4.64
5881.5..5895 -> 0.14 mag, 4.13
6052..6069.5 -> -0.04 mag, 4.83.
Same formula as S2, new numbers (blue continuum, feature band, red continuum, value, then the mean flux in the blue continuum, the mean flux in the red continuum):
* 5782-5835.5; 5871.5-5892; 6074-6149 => 0.06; 4.72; 4.68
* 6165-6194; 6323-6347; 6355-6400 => 0.04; 4.5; 4.57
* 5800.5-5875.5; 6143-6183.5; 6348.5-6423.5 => 0.04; 4.74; 4.57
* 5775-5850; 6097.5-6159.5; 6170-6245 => -0.05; 4.72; 4.39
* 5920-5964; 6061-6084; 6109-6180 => -0.05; 4.61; 4.58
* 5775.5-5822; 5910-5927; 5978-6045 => 0.02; 4.69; 4.63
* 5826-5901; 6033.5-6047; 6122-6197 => -0.06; 4.57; 4.55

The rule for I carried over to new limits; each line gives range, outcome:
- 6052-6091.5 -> 4.883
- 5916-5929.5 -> 4.574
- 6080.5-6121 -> 4.831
